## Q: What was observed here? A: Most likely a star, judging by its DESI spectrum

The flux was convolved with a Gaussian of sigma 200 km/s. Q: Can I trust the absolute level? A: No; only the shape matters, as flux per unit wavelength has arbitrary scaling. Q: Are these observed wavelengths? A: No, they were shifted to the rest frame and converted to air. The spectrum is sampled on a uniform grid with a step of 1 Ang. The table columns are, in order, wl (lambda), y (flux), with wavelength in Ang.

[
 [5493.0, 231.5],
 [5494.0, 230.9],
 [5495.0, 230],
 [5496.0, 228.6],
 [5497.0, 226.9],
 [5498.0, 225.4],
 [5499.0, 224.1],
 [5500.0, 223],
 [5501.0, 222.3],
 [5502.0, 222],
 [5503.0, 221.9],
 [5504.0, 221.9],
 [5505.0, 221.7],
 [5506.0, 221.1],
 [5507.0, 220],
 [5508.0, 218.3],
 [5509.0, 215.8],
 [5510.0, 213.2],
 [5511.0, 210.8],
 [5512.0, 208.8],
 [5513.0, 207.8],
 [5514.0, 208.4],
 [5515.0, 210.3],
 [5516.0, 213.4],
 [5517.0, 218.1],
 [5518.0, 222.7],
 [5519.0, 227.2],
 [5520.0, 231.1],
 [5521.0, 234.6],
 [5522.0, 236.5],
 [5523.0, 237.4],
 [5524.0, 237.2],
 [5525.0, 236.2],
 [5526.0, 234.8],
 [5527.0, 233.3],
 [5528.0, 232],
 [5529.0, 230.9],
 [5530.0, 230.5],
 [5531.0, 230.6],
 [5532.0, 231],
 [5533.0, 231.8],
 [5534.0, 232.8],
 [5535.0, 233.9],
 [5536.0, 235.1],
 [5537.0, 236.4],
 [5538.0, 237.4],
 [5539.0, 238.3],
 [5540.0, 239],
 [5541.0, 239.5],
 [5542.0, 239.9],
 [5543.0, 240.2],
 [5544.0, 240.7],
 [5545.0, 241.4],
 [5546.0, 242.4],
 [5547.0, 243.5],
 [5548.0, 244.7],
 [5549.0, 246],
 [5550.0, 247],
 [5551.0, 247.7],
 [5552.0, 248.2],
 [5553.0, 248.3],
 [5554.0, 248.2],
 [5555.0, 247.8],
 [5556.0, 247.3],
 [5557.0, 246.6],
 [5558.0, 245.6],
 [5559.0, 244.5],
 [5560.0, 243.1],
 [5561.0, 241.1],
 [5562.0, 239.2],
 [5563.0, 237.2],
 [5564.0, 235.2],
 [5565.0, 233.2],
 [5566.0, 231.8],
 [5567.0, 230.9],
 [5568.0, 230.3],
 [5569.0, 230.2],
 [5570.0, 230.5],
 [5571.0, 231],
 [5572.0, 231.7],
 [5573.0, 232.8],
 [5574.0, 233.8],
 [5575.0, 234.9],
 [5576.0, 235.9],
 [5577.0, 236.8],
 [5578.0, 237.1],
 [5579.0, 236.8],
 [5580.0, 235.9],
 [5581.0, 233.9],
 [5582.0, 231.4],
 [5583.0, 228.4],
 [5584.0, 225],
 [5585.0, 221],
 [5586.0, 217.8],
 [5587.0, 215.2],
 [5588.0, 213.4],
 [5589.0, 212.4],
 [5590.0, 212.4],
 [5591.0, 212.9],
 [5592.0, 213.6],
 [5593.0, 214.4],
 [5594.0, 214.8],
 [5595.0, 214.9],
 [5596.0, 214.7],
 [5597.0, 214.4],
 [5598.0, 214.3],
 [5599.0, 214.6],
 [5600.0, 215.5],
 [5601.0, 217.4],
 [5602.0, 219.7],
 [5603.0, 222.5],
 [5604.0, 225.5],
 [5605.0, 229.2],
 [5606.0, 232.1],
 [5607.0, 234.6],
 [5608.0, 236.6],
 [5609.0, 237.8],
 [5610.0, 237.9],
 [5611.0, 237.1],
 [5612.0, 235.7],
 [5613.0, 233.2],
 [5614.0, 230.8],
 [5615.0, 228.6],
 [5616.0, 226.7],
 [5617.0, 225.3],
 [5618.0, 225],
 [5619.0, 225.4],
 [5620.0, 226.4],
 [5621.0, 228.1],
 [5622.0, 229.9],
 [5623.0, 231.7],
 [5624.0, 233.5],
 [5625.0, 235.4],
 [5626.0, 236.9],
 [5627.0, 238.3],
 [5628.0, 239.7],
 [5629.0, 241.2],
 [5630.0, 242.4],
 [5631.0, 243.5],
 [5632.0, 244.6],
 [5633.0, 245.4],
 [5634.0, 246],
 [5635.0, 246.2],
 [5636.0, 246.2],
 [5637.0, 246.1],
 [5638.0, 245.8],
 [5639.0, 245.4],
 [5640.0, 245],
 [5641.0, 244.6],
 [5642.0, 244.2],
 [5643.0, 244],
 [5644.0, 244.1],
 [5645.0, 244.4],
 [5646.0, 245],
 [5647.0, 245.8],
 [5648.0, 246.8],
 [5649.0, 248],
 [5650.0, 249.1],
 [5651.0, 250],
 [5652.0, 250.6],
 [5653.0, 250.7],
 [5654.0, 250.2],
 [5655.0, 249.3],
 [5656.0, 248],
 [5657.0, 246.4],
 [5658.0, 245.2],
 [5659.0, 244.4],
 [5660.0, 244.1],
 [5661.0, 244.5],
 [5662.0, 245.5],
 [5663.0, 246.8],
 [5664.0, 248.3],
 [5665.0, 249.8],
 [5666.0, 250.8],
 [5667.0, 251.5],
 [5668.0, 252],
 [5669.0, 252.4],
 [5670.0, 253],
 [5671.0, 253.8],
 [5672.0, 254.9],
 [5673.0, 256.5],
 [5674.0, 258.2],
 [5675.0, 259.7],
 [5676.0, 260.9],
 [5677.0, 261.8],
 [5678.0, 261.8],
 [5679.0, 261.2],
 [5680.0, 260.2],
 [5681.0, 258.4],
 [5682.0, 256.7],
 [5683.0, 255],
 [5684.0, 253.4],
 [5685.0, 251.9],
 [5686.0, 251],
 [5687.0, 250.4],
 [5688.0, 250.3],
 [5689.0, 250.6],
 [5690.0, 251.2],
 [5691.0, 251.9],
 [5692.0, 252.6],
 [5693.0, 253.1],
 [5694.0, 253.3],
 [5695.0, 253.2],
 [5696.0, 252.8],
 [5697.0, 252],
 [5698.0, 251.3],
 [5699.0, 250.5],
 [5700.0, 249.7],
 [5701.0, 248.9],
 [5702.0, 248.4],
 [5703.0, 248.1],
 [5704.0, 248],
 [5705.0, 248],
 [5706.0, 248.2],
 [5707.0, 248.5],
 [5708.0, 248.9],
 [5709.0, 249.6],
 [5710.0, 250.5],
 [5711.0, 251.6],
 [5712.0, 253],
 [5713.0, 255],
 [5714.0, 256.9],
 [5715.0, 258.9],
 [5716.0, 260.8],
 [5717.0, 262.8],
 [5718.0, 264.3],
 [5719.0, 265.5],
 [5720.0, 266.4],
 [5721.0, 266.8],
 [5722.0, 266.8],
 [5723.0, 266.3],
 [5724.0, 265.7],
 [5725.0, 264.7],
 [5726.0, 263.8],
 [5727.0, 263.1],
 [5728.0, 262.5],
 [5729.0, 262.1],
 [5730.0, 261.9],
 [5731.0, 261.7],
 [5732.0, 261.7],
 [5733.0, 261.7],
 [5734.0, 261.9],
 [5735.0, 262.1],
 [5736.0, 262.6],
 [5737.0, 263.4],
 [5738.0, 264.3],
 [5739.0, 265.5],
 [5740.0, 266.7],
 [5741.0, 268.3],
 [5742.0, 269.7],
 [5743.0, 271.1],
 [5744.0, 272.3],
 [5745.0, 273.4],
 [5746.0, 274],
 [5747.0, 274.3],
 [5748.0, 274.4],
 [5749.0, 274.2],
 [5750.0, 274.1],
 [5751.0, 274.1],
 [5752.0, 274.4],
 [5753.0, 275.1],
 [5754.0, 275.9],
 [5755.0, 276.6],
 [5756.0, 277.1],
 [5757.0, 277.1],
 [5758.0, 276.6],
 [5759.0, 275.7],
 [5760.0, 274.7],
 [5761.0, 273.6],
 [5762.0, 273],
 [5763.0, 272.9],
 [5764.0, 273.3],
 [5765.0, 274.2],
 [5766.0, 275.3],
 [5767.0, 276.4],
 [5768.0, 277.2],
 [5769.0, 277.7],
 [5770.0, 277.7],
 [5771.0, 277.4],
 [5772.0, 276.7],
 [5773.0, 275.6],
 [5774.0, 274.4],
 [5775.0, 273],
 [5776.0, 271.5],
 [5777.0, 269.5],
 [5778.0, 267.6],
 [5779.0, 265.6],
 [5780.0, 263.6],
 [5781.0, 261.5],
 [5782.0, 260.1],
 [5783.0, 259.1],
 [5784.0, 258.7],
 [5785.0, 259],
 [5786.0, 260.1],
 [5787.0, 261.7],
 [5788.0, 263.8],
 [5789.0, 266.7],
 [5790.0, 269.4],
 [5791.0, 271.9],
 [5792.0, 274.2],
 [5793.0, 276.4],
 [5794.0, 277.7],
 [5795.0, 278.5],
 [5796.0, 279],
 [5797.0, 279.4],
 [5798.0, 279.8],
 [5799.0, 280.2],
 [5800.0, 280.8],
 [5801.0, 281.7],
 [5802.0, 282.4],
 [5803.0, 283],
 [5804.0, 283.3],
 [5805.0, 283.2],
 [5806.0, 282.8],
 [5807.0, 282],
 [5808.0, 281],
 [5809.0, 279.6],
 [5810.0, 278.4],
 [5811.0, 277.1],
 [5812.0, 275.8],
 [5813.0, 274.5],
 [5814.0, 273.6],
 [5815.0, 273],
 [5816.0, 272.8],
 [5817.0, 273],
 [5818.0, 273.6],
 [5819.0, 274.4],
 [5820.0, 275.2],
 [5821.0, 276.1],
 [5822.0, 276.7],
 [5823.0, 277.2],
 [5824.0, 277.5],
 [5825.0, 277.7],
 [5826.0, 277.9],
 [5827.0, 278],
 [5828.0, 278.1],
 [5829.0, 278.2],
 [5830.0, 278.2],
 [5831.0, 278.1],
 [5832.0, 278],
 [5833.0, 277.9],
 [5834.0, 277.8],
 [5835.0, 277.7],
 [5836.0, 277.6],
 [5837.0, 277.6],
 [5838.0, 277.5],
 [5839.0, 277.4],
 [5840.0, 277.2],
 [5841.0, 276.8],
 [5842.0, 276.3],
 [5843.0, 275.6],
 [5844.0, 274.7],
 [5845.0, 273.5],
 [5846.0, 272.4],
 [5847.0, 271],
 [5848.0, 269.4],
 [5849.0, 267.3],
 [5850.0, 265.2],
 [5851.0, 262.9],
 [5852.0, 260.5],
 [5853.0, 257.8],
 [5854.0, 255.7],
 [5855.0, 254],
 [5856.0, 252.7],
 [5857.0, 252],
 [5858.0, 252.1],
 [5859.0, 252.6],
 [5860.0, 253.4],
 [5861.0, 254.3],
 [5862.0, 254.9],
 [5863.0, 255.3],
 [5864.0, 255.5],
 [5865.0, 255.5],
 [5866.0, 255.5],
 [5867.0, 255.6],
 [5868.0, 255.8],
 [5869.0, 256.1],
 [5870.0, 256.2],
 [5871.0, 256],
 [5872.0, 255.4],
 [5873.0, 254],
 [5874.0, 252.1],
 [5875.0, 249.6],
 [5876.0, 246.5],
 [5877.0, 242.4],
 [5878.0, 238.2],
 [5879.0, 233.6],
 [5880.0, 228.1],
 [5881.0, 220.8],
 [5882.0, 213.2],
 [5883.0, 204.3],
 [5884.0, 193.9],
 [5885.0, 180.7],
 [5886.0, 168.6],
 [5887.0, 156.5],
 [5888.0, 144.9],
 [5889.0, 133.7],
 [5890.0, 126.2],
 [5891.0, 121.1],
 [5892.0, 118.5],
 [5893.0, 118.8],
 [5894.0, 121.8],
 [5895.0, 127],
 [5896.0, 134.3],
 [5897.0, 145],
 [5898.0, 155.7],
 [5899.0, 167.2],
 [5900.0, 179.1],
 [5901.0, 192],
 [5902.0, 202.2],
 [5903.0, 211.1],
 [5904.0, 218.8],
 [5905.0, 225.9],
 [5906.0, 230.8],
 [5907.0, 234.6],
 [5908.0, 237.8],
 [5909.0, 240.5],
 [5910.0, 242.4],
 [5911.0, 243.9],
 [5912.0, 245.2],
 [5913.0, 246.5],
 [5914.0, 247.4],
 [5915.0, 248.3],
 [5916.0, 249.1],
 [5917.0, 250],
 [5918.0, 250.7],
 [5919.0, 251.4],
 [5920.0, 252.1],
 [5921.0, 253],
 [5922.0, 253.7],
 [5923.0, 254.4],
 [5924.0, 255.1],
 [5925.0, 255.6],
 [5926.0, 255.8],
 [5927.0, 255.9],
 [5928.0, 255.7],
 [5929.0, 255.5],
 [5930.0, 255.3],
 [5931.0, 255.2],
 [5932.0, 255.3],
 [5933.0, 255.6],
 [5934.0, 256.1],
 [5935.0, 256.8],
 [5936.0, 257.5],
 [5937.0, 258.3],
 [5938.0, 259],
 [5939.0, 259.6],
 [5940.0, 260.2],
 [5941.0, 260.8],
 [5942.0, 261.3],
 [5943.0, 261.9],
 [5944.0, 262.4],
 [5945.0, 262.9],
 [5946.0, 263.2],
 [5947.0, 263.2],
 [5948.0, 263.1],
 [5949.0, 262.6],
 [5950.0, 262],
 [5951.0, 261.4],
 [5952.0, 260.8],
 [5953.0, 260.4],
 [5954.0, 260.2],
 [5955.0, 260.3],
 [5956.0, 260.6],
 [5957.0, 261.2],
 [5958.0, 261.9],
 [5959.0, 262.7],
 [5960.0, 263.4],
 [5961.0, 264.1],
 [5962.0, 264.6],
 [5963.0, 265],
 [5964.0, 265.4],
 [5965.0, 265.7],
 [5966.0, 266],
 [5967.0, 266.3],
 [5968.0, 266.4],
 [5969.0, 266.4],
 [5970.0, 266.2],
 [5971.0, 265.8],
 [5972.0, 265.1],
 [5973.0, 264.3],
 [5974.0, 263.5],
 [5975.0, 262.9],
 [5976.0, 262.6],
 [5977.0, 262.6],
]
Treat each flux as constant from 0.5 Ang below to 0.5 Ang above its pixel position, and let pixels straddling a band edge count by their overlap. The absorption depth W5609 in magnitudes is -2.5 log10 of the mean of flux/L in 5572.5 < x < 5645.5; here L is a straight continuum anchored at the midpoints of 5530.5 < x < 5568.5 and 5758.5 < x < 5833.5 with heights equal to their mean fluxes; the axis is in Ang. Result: 0.08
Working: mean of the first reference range 240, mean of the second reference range 274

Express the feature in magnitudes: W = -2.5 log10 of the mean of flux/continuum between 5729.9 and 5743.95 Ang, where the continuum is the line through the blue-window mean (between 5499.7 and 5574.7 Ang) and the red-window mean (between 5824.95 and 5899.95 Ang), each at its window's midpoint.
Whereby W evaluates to -0.134 mag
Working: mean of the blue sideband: 232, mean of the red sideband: 235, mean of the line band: 265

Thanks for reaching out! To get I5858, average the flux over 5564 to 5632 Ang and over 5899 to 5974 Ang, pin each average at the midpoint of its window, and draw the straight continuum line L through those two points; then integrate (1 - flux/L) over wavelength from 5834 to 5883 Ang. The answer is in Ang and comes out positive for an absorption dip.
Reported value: -2.2 Ang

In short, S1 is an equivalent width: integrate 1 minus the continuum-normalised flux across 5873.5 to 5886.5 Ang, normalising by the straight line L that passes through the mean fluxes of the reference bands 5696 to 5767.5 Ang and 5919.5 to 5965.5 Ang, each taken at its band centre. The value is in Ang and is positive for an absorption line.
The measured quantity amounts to 2.0 Ang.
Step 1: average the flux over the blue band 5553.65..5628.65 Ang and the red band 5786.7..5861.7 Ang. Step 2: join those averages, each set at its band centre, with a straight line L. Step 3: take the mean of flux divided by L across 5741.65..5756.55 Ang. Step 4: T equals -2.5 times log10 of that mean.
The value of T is -0.06 mag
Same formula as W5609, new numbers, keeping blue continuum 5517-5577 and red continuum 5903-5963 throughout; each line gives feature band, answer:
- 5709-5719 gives -0.05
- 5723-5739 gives -0.08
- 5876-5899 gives 0.42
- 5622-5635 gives 0.00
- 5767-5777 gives -0.12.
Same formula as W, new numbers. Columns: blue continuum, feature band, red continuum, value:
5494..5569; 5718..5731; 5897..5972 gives -0.10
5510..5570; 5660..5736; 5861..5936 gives -0.12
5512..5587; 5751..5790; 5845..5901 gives -0.21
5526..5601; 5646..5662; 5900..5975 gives -0.04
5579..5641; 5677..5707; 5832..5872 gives -0.05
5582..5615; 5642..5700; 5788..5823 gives -0.04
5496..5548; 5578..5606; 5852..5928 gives 0.03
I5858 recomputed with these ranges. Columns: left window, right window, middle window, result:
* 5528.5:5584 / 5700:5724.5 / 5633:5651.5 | 0.1 Ang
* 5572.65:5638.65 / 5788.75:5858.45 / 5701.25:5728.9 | -0.6 Ang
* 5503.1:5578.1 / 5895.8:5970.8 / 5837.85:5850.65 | -1.5 Ang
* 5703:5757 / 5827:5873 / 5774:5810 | -1.1 Ang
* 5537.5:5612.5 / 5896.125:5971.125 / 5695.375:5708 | -0.6 Ang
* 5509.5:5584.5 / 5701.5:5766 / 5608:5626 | 1.0 Ang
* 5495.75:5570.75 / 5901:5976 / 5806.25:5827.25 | -2.4 Ang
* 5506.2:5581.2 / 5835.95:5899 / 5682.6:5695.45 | -1.1 Ang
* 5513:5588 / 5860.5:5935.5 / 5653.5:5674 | -1.7 Ang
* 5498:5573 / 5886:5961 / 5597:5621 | 0.5 Ang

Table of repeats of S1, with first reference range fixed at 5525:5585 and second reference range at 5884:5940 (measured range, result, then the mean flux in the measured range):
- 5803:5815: -3.1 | 279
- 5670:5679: -1.1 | 258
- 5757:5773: -3.6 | 276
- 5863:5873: -1.7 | 256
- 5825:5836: -2.8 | 278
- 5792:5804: -3.1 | 280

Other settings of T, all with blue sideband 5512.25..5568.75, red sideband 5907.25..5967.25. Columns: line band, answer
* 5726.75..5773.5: -0.102 mag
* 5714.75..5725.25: -0.082 mag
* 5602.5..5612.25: 0.029 mag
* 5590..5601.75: 0.114 mag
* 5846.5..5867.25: -0.022 mag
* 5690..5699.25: -0.037 mag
